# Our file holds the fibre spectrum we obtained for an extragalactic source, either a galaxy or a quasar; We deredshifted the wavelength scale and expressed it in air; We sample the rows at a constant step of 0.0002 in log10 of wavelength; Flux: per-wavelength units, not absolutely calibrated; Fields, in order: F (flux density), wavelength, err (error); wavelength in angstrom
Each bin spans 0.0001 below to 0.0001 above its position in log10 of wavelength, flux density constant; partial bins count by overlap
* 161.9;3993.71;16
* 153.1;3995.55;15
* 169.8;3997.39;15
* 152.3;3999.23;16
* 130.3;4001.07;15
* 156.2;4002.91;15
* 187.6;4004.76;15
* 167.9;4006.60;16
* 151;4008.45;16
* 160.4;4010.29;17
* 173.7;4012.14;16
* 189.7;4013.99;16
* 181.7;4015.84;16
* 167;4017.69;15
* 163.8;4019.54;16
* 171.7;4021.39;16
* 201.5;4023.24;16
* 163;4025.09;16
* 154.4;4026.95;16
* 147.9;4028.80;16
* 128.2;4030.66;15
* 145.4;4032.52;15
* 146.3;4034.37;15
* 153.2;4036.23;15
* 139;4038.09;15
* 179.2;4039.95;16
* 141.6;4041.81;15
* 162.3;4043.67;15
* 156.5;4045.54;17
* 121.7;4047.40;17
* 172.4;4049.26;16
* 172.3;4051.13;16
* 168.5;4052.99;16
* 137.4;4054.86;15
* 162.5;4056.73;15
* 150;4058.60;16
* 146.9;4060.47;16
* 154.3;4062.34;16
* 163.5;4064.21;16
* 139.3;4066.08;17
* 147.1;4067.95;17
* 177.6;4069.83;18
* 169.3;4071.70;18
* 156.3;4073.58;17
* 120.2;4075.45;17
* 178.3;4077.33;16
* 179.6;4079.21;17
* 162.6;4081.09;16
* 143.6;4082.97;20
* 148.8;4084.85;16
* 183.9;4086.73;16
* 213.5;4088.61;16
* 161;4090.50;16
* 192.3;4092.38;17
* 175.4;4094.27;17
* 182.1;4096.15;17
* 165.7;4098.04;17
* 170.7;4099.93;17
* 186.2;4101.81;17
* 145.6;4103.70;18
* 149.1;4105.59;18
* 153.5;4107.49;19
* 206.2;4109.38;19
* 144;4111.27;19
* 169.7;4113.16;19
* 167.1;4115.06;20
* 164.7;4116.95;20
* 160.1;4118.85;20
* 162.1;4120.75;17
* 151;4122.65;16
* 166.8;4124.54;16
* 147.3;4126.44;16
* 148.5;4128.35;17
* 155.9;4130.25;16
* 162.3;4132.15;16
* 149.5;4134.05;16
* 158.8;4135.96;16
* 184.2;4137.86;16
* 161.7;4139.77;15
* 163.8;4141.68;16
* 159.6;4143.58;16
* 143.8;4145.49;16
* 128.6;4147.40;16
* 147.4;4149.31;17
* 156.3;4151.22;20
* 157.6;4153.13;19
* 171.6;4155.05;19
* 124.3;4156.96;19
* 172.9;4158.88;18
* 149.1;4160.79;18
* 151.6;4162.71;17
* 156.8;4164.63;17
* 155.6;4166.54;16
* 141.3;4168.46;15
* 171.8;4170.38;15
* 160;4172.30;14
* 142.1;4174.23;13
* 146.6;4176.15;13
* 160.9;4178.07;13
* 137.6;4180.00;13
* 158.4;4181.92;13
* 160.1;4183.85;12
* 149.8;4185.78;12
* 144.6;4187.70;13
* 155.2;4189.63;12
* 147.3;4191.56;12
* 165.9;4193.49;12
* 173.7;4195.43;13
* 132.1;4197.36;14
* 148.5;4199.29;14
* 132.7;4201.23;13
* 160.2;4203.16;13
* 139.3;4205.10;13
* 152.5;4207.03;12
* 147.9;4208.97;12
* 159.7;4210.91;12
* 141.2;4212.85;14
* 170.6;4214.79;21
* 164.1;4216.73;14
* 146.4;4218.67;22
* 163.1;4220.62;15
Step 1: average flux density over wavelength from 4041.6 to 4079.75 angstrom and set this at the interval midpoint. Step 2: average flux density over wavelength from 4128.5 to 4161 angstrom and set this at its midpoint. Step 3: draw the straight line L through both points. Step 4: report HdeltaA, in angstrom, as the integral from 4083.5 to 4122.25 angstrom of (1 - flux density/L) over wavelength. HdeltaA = -3.4 angstrom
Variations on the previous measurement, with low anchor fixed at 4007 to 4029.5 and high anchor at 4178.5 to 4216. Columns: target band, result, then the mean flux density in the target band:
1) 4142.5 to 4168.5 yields 0.7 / 152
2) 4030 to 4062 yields 2.7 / 152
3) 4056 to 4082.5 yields 1.1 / 157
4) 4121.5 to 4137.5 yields 0.2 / 156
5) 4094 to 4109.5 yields -0.7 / 168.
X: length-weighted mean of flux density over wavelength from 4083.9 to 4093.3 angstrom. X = 180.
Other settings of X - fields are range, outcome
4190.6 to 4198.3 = 155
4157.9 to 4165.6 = 158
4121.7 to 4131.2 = 154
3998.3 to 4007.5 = 159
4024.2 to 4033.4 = 148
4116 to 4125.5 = 161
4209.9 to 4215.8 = 157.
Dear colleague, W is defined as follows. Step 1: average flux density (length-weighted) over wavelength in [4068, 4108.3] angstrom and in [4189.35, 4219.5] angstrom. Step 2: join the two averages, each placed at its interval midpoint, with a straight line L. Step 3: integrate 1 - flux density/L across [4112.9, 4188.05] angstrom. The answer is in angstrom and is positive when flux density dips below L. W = 1.71 angstrom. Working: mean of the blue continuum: 167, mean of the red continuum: 152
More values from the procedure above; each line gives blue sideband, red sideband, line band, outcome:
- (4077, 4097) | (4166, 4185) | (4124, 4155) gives 1.1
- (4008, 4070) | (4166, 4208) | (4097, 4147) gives -2.1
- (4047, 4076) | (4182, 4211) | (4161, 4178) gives -0.2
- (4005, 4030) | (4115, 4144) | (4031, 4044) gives 1.3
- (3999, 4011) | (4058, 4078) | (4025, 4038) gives 0.8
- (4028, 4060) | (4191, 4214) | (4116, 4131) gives -0.6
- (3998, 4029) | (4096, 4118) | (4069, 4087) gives 0.6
